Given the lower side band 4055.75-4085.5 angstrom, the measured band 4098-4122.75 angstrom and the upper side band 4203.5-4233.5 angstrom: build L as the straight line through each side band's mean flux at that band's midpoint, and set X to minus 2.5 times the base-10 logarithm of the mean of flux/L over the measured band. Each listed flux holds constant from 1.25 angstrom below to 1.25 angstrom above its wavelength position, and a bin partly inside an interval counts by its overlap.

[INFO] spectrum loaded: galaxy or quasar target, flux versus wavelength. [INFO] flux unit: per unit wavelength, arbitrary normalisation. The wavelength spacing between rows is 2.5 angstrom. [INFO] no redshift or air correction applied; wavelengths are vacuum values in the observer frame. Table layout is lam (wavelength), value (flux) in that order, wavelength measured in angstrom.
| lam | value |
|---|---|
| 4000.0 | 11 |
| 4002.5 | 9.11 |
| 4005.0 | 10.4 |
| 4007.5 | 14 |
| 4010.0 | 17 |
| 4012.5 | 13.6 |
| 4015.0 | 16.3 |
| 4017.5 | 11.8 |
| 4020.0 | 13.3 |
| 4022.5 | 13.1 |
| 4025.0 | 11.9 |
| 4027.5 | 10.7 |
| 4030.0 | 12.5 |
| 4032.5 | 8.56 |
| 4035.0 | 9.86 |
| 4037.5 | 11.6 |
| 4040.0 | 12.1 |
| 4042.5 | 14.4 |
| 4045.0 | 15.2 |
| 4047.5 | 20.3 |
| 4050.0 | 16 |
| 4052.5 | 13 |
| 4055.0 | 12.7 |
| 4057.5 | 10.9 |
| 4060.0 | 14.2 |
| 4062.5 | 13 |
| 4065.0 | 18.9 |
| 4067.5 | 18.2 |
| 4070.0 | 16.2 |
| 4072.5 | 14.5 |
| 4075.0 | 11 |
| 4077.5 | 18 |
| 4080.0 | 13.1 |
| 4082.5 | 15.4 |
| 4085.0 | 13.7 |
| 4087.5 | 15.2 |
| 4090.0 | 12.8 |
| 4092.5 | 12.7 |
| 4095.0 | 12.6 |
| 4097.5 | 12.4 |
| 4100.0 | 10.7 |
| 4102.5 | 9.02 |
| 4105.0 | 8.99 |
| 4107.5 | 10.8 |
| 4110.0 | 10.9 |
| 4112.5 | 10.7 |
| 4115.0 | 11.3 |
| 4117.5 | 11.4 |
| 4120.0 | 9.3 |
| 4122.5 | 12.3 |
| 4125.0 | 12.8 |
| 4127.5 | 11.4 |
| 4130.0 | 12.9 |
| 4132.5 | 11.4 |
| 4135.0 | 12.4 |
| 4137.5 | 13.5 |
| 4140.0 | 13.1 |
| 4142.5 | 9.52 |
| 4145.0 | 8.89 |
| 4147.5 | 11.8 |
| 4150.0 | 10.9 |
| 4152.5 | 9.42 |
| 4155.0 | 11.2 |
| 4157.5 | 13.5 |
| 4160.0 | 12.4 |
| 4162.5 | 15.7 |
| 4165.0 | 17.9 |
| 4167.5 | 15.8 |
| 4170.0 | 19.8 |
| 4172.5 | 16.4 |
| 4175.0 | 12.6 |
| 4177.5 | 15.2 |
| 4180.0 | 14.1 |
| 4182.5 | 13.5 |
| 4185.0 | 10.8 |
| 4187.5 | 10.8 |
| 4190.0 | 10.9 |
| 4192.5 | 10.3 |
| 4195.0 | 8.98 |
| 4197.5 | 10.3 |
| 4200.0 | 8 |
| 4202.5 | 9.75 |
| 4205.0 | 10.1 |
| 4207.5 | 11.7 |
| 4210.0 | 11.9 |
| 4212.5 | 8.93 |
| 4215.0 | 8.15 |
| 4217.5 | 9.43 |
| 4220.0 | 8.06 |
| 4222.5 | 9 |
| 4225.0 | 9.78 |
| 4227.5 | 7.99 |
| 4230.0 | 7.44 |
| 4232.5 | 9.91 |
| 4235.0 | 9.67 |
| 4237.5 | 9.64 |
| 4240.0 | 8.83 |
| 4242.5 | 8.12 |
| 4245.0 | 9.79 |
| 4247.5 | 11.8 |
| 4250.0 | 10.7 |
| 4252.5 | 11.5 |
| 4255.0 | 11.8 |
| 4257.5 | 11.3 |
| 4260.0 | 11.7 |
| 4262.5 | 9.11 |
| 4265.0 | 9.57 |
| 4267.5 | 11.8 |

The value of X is 0.25 mag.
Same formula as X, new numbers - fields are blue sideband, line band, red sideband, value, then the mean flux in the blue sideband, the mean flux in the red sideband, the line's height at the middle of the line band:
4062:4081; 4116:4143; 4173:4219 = 0.13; 15.5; 10.9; 13.4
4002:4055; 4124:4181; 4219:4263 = -0.18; 13.1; 9.81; 11.2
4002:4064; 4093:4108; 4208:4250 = 0.09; 13.1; 9.36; 11.8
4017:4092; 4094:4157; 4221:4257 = 0.09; 13.7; 9.73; 12.2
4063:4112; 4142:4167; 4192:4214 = -0.09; 13.4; 9.96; 11.4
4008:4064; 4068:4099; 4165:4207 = -0.08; 13.3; 12.5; 13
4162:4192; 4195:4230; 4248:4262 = 0.35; 14.3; 11.3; 12.9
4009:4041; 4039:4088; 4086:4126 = -0.23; 12.5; 11.5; 12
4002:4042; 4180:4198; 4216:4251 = -0.12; 12.3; 9.28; 9.92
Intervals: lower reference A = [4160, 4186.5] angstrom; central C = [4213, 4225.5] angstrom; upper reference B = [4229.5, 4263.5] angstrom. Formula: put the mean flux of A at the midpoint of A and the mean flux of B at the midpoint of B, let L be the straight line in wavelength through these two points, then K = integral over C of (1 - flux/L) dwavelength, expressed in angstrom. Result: 3.3 angstrom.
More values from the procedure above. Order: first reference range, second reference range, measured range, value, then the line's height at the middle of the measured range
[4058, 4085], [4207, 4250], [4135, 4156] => 2.19 angstrom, 12.4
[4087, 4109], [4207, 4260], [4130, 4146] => -0.83 angstrom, 11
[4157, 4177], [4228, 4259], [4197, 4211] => 2.82 angstrom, 12.9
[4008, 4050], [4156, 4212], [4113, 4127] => 1.71 angstrom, 13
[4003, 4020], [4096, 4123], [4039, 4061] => -3.31 angstrom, 12.5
